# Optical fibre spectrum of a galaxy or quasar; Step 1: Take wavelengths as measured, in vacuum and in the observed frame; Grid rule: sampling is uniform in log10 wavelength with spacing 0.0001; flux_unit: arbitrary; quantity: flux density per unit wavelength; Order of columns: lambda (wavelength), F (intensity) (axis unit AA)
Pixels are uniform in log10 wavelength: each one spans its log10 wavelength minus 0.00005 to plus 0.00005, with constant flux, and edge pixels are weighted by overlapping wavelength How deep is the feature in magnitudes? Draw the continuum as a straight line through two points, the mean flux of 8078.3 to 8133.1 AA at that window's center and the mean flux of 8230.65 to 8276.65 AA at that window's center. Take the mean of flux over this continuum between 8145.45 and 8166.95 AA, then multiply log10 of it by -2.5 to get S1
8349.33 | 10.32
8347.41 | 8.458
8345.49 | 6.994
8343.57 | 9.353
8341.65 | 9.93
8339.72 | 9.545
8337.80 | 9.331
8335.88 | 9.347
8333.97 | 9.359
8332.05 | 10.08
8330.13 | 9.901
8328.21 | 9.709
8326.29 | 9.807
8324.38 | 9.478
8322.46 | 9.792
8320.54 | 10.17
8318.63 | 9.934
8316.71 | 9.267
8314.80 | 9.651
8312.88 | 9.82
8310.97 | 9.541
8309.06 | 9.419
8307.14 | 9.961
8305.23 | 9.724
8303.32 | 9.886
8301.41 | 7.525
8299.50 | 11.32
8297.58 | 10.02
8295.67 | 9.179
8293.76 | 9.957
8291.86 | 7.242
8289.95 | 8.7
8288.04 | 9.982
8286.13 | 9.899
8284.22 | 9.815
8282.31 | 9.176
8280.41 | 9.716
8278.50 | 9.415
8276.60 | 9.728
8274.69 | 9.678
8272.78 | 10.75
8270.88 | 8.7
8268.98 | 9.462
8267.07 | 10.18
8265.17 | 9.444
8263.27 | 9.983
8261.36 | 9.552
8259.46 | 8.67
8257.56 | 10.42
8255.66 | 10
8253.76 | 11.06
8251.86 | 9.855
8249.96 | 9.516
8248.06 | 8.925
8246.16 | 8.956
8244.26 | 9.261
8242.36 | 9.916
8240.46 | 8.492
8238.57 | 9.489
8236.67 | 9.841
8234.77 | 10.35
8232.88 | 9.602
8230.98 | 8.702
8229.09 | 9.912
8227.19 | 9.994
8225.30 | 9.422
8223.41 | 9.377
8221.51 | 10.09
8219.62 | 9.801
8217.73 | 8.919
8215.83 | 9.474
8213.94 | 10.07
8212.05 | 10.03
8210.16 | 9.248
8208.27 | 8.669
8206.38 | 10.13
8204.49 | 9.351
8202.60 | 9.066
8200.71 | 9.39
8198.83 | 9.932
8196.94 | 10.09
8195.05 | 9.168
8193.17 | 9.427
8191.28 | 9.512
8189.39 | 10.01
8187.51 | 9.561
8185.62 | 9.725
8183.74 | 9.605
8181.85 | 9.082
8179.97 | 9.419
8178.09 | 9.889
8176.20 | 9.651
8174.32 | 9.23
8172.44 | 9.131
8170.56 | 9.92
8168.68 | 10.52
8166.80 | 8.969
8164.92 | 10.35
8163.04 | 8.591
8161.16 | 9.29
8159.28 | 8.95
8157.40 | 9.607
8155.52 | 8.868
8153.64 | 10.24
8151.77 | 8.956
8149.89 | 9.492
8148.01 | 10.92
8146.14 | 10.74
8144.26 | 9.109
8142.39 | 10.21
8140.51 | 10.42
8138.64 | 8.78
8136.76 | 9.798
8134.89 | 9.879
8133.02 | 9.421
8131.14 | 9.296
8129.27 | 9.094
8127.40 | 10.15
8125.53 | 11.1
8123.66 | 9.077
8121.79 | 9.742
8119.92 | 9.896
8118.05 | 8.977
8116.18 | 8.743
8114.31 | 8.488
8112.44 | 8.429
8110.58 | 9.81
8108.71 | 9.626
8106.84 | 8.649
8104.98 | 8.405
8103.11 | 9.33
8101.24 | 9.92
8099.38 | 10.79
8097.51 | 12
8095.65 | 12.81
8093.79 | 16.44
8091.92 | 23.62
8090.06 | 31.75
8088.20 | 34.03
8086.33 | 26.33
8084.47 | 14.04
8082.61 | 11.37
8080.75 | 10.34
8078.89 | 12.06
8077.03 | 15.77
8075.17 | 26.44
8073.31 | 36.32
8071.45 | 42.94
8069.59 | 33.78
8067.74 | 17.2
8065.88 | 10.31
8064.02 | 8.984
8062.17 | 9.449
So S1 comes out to 0.220 mag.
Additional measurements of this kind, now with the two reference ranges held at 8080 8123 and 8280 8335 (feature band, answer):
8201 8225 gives 0.20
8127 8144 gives 0.32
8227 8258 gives 0.13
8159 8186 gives 0.27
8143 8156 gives 0.28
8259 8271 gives 0.10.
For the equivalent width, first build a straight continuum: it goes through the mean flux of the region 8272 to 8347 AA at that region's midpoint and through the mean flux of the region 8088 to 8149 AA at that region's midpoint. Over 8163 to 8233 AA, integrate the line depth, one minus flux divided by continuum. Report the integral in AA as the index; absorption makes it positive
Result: 7.38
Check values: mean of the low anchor 11.5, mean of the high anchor 9.53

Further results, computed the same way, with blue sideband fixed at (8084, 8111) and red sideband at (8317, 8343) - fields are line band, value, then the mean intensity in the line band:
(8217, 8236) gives 4.35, 9.63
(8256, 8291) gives 4.98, 9.63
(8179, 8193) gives 4.15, 9.55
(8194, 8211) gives 4.78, 9.45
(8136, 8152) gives 5.27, 9.86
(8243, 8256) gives 2.43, 9.64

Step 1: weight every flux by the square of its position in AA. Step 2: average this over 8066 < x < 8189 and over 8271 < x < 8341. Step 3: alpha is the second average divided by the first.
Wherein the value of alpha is 0.79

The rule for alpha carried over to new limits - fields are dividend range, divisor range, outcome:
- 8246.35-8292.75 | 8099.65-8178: 1.04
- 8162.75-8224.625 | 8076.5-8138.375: 0.77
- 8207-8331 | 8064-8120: 0.61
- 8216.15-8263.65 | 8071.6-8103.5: 0.52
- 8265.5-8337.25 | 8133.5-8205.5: 1.03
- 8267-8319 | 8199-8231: 1.02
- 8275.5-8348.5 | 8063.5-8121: 0.61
